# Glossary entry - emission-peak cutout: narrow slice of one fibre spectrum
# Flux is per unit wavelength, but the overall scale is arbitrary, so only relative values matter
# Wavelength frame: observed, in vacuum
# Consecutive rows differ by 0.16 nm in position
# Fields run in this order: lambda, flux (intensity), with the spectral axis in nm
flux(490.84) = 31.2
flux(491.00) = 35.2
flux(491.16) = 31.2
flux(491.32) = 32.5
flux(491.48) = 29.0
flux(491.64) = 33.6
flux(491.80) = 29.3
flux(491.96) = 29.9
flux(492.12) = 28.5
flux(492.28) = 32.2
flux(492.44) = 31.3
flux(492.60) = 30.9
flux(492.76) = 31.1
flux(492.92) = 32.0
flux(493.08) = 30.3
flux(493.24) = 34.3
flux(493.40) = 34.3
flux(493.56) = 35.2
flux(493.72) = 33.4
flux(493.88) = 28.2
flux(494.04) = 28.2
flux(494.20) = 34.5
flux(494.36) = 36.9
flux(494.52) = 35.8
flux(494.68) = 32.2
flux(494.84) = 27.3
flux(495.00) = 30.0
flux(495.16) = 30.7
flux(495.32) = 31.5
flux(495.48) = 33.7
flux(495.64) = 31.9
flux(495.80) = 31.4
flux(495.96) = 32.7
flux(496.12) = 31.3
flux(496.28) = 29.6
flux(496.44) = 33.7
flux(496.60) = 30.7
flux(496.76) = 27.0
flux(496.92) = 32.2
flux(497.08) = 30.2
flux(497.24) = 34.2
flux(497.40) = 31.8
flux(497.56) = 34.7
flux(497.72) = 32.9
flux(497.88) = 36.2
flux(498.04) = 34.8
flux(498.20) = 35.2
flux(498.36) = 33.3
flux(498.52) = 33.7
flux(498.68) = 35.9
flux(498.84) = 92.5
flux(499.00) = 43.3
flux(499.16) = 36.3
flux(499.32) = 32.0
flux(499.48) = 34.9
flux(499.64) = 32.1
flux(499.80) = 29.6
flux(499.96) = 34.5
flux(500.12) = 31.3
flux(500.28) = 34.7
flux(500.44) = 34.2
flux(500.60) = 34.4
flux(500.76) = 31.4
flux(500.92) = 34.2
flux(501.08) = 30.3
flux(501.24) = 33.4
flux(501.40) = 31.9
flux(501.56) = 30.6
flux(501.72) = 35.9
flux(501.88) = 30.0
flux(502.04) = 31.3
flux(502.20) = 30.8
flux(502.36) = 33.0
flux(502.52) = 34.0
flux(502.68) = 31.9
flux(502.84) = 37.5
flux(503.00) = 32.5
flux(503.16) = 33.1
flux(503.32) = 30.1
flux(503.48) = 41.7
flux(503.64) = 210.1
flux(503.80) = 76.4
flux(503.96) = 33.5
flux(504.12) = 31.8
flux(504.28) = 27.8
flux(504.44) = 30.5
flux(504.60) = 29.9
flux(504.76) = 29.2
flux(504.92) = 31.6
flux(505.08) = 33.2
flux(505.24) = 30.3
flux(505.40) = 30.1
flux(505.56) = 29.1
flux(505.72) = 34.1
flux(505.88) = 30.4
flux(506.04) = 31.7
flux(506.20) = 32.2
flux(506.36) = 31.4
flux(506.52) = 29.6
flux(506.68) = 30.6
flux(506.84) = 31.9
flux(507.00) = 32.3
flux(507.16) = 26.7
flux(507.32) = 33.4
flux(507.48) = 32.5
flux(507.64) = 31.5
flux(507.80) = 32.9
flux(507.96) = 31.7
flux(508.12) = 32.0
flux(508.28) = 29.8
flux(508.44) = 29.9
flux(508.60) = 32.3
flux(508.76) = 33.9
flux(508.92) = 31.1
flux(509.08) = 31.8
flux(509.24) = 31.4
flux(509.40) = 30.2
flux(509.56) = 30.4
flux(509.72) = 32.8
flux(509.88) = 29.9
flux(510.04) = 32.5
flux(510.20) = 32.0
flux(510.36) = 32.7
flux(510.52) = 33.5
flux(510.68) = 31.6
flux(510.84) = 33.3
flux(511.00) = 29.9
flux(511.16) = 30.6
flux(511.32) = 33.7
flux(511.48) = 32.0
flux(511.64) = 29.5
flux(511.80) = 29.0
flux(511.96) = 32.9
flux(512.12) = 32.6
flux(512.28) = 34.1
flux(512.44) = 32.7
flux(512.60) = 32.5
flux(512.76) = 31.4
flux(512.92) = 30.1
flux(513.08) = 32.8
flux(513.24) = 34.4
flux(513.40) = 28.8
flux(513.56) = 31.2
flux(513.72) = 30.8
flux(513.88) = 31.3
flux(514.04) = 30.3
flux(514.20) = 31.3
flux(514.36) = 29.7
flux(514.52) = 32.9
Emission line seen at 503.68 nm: [O III] 5007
